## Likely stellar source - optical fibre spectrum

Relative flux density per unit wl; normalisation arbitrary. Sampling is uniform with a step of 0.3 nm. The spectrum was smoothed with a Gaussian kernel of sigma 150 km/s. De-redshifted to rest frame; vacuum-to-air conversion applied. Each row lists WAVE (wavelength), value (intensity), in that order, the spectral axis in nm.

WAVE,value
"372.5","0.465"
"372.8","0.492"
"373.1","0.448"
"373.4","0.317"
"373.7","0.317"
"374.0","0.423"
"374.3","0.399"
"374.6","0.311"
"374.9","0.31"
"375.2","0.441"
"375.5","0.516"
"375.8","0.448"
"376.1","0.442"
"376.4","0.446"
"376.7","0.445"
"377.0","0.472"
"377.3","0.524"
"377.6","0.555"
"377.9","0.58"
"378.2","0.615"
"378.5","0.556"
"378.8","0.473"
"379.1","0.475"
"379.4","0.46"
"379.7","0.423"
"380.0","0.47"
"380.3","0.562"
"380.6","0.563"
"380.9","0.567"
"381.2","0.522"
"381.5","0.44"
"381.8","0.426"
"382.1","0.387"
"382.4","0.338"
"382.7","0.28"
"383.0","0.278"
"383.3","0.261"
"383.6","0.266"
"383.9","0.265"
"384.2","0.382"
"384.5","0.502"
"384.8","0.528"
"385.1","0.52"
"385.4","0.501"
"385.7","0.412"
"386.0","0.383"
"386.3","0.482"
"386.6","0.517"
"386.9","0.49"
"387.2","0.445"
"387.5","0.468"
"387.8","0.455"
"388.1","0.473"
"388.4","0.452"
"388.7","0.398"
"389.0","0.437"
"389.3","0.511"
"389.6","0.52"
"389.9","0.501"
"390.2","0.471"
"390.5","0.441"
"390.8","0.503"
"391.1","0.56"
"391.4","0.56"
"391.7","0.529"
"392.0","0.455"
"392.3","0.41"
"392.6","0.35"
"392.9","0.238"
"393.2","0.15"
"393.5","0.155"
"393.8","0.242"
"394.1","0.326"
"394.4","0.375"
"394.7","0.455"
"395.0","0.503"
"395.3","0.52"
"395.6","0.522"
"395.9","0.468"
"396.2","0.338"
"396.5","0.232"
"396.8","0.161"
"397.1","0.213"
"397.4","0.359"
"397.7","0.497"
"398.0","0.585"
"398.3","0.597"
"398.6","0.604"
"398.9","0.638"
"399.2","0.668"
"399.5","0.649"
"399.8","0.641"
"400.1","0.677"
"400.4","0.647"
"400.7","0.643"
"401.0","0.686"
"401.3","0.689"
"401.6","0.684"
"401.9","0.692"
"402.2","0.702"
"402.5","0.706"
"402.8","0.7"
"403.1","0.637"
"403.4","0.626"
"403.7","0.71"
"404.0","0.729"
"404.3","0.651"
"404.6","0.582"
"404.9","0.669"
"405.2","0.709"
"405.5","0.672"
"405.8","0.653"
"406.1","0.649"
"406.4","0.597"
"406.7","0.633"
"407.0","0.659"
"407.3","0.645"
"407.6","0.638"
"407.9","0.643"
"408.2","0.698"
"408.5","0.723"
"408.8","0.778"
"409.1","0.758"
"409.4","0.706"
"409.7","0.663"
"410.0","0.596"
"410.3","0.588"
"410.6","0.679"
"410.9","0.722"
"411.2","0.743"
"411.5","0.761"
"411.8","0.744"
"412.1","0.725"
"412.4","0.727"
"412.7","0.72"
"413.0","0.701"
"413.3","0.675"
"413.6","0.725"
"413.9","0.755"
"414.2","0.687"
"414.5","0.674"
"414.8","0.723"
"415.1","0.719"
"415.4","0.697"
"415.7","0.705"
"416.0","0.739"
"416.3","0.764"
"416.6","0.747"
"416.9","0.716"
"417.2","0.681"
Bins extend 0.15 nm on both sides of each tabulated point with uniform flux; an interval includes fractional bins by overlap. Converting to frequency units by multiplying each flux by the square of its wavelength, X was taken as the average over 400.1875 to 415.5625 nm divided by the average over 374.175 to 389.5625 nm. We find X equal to 1.7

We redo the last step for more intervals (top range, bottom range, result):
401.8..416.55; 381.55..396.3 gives 1.83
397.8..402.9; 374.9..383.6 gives 1.61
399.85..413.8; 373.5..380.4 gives 1.72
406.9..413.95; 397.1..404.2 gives 1.16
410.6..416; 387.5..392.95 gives 1.74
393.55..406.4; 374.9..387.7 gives 1.37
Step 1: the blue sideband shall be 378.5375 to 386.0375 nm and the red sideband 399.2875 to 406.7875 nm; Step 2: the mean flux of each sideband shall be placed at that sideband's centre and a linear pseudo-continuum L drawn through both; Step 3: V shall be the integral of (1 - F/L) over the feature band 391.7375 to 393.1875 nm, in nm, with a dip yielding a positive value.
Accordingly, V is 0.501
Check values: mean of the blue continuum 0.43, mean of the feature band 0.356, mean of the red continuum 0.666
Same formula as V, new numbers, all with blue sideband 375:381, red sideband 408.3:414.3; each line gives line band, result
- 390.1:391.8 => 0.20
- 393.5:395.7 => 0.75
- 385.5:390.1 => 0.80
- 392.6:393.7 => 0.72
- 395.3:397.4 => 0.94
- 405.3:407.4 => 0.10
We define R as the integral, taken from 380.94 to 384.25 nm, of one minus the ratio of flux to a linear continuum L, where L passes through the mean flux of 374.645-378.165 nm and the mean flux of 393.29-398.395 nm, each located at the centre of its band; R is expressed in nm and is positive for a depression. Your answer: 0.650 nm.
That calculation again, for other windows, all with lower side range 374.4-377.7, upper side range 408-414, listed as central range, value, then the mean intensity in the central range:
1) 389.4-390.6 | 0.14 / 0.486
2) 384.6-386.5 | 0.16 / 0.473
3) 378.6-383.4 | 0.44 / 0.436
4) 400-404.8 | -0.22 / 0.672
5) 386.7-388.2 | 0.18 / 0.468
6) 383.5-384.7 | 0.33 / 0.365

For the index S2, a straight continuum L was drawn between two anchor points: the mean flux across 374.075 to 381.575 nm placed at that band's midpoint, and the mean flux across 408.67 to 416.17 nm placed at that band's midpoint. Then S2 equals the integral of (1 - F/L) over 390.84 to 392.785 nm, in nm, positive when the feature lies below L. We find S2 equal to 0.33 nm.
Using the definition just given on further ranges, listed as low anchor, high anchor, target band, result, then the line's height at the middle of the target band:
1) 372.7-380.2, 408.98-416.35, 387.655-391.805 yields 0.47 nm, 0.547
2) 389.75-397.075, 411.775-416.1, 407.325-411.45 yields -0.30 nm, 0.642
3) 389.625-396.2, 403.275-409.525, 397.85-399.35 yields -0.27 nm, 0.524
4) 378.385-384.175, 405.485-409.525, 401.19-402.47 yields -0.15 nm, 0.62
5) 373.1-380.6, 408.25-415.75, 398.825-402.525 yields -0.25 nm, 0.628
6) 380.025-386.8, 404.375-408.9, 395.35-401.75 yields 0.56 nm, 0.58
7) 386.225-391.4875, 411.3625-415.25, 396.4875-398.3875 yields 0.62 nm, 0.565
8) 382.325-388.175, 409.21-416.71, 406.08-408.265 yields 0.01 nm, 0.646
